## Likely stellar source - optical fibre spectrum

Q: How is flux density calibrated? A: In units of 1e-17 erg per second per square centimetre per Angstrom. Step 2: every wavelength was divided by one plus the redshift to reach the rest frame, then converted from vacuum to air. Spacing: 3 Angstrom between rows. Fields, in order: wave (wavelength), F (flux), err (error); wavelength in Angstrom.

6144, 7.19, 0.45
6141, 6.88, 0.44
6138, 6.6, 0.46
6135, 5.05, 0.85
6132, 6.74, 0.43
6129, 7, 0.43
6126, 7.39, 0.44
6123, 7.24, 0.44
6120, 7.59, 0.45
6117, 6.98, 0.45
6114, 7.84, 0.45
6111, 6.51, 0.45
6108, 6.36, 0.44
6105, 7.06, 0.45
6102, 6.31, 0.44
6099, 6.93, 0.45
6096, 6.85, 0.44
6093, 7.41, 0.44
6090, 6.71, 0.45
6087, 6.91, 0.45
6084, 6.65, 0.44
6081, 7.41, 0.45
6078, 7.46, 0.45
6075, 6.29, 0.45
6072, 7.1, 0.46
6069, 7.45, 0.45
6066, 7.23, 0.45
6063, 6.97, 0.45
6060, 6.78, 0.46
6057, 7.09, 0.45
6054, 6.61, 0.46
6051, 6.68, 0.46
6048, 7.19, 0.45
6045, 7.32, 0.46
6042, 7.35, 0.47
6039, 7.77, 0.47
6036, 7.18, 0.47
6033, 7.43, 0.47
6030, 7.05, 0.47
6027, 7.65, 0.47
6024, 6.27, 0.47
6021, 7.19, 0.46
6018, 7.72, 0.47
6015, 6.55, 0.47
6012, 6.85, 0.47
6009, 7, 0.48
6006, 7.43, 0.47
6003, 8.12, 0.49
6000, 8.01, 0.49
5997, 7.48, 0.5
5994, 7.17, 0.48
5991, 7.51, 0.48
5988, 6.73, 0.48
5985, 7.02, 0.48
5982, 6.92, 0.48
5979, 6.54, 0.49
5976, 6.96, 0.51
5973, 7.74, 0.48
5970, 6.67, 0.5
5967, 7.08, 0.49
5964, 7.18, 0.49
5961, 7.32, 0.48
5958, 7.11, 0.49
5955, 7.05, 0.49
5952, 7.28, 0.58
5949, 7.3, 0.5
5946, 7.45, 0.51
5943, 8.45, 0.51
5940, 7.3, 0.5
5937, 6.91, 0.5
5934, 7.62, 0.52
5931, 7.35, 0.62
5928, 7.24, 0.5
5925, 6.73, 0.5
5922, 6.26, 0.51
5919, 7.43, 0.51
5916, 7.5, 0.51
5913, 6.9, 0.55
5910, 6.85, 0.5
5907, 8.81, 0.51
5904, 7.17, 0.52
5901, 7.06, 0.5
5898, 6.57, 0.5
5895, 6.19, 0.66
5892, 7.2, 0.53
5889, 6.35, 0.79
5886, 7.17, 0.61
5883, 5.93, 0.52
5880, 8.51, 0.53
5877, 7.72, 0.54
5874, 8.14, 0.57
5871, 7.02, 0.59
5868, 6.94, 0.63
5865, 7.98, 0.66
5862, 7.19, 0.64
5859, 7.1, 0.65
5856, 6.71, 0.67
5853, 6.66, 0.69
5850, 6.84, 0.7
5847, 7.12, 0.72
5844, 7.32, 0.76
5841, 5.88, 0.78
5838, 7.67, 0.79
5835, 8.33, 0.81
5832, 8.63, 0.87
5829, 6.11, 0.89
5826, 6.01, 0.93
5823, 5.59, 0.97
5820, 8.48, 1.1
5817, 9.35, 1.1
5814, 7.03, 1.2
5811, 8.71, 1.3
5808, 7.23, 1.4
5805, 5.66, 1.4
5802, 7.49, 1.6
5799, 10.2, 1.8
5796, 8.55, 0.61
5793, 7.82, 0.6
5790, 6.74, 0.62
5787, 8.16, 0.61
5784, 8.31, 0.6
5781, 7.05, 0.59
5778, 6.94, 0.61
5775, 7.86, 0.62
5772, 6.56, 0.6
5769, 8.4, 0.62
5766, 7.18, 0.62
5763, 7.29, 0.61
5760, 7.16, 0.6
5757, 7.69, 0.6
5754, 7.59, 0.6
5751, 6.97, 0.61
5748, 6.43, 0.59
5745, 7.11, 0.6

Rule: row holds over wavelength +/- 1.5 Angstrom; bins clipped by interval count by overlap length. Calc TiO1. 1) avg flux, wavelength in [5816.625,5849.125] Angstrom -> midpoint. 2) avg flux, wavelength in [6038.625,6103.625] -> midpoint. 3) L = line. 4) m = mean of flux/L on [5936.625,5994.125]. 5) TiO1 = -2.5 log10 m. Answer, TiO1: -0.012 mag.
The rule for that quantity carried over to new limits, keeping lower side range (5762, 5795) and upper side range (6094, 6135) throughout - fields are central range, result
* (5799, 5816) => -0.01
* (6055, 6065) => 0.01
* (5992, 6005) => -0.08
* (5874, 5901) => 0.04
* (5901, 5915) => -0.02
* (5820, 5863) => 0.06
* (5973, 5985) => 0.03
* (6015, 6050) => -0.03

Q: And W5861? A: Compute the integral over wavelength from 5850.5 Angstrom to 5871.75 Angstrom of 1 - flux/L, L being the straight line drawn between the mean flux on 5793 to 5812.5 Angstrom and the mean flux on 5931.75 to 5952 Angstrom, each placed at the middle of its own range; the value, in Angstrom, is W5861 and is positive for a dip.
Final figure 1.9 Angstrom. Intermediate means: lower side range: 7.96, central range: 7.08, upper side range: 7.48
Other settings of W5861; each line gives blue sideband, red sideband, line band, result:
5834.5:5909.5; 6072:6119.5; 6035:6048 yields -0.7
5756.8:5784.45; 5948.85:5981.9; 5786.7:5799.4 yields -1.3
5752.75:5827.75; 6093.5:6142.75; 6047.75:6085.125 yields -0.2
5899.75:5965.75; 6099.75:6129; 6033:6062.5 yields 0.0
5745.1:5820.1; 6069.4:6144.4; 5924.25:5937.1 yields 0.1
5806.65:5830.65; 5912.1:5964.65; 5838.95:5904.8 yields 2.3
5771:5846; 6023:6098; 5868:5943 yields 1.6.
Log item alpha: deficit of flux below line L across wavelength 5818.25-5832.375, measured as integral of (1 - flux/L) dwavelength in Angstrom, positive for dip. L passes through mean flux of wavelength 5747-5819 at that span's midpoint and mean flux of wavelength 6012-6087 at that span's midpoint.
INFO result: 1.23 Angstrom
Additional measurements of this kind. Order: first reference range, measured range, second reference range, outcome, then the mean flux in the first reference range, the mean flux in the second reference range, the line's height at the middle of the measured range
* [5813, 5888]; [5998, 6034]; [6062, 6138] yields -1.20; 7.25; 6.93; 7.04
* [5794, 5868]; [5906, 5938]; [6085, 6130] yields 0.24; 7.4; 7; 7.27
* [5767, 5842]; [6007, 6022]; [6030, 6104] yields 0.16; 7.56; 7.05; 7.15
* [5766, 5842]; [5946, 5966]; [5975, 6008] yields 0.26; 7.55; 7.26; 7.32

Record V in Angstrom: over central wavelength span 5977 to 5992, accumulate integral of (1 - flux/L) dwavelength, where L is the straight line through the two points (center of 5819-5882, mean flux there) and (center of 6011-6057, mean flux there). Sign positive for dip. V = 0.47 Angstrom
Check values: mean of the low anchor 7.22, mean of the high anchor 7.12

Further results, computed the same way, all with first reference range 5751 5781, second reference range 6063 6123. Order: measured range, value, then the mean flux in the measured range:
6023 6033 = 0.0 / 7.09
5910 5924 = 0.4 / 6.99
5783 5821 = -3.3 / 7.97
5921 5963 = -0.5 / 7.25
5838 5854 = 0.9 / 6.85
